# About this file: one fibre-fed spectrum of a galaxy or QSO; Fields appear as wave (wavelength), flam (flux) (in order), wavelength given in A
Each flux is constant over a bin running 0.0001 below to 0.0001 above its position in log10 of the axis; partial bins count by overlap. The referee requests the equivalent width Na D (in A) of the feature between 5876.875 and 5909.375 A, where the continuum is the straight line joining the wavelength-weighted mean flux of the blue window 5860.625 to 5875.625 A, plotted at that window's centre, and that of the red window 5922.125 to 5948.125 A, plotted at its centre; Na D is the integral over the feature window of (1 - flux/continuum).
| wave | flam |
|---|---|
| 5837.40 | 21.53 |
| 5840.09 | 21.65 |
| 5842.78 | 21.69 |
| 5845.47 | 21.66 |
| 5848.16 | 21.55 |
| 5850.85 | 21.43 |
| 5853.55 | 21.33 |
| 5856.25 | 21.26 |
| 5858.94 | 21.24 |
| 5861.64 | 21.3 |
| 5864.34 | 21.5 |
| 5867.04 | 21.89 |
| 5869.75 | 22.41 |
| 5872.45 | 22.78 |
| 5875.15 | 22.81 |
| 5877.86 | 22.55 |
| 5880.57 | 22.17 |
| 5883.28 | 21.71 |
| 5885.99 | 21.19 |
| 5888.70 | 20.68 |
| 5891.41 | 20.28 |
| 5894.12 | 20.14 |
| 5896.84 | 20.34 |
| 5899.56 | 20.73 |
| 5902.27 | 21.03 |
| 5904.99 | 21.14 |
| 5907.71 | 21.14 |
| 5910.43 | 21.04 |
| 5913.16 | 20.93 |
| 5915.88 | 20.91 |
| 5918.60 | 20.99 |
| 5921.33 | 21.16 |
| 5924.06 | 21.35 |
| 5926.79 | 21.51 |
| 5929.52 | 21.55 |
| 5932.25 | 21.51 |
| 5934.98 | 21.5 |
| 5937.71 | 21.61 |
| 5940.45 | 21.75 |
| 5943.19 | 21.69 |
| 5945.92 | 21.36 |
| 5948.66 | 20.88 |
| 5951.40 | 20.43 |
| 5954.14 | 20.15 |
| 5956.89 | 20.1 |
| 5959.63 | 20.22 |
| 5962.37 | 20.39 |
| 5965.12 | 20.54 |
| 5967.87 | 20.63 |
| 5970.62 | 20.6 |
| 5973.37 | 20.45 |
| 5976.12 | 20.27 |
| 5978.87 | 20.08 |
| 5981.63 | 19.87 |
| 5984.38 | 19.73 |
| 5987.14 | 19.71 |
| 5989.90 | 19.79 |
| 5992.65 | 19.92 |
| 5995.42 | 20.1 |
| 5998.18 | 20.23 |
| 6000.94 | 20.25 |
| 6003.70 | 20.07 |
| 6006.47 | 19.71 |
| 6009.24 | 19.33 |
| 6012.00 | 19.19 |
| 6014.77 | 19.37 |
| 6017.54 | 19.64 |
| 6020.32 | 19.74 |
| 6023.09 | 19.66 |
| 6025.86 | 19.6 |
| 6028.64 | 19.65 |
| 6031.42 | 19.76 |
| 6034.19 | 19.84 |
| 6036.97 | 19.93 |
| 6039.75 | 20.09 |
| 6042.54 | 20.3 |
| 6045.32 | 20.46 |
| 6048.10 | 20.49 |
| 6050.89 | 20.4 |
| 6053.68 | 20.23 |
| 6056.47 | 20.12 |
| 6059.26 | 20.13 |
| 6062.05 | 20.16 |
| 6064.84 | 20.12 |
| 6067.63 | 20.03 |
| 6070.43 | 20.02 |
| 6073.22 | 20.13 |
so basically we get 1.2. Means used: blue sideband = 22.1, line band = 21.1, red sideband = 21.5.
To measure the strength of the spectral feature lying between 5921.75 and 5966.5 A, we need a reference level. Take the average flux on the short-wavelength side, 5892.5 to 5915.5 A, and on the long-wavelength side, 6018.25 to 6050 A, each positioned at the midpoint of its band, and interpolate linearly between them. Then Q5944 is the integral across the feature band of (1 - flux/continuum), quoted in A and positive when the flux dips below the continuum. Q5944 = -1.1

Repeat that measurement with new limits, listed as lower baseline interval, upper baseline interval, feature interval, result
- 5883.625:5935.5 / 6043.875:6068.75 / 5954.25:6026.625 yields 2.2 A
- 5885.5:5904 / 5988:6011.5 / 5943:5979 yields -0.7 A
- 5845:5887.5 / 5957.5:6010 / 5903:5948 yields -0.8 A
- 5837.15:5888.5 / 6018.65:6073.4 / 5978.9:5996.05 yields 0.6 A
